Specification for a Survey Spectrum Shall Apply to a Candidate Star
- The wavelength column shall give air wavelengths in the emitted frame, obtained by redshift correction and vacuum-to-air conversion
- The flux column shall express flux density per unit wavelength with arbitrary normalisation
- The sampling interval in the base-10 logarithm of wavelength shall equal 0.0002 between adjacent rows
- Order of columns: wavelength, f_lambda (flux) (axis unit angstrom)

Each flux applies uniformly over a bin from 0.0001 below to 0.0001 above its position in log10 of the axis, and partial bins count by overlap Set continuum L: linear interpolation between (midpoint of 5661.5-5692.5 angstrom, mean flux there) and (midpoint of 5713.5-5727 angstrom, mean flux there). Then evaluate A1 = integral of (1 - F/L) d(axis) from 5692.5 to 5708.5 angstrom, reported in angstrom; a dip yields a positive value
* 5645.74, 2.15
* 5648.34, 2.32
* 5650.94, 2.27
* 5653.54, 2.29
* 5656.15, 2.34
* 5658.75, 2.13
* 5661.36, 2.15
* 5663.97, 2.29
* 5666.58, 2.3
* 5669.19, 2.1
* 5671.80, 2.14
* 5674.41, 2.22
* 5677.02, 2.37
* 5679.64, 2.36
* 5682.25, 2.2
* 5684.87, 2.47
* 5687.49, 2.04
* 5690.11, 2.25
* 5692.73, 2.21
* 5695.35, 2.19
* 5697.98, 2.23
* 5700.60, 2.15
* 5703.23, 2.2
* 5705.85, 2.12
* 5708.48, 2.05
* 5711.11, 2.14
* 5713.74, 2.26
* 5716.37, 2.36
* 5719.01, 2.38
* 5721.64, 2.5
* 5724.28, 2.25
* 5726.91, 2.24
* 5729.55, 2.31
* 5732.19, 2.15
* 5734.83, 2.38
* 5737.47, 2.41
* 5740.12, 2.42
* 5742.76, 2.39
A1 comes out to 0.9 angstrom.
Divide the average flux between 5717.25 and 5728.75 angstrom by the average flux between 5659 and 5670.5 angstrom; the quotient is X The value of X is 1.1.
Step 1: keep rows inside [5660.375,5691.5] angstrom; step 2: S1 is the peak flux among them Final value 2.47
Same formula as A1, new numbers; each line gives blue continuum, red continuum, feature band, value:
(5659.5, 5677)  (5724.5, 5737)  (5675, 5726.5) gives -0.06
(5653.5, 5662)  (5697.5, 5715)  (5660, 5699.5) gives -0.70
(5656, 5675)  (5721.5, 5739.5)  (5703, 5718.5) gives 0.55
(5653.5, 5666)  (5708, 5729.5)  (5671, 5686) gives -0.30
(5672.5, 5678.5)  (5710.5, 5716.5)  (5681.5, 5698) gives 0.30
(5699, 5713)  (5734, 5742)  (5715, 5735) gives -0.20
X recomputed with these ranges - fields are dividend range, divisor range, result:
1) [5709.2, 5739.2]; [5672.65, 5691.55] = 1.01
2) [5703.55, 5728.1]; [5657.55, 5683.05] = 1.01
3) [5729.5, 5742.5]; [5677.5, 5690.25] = 1.03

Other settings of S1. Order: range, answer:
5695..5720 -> 2.38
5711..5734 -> 2.5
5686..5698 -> 2.25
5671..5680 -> 2.37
